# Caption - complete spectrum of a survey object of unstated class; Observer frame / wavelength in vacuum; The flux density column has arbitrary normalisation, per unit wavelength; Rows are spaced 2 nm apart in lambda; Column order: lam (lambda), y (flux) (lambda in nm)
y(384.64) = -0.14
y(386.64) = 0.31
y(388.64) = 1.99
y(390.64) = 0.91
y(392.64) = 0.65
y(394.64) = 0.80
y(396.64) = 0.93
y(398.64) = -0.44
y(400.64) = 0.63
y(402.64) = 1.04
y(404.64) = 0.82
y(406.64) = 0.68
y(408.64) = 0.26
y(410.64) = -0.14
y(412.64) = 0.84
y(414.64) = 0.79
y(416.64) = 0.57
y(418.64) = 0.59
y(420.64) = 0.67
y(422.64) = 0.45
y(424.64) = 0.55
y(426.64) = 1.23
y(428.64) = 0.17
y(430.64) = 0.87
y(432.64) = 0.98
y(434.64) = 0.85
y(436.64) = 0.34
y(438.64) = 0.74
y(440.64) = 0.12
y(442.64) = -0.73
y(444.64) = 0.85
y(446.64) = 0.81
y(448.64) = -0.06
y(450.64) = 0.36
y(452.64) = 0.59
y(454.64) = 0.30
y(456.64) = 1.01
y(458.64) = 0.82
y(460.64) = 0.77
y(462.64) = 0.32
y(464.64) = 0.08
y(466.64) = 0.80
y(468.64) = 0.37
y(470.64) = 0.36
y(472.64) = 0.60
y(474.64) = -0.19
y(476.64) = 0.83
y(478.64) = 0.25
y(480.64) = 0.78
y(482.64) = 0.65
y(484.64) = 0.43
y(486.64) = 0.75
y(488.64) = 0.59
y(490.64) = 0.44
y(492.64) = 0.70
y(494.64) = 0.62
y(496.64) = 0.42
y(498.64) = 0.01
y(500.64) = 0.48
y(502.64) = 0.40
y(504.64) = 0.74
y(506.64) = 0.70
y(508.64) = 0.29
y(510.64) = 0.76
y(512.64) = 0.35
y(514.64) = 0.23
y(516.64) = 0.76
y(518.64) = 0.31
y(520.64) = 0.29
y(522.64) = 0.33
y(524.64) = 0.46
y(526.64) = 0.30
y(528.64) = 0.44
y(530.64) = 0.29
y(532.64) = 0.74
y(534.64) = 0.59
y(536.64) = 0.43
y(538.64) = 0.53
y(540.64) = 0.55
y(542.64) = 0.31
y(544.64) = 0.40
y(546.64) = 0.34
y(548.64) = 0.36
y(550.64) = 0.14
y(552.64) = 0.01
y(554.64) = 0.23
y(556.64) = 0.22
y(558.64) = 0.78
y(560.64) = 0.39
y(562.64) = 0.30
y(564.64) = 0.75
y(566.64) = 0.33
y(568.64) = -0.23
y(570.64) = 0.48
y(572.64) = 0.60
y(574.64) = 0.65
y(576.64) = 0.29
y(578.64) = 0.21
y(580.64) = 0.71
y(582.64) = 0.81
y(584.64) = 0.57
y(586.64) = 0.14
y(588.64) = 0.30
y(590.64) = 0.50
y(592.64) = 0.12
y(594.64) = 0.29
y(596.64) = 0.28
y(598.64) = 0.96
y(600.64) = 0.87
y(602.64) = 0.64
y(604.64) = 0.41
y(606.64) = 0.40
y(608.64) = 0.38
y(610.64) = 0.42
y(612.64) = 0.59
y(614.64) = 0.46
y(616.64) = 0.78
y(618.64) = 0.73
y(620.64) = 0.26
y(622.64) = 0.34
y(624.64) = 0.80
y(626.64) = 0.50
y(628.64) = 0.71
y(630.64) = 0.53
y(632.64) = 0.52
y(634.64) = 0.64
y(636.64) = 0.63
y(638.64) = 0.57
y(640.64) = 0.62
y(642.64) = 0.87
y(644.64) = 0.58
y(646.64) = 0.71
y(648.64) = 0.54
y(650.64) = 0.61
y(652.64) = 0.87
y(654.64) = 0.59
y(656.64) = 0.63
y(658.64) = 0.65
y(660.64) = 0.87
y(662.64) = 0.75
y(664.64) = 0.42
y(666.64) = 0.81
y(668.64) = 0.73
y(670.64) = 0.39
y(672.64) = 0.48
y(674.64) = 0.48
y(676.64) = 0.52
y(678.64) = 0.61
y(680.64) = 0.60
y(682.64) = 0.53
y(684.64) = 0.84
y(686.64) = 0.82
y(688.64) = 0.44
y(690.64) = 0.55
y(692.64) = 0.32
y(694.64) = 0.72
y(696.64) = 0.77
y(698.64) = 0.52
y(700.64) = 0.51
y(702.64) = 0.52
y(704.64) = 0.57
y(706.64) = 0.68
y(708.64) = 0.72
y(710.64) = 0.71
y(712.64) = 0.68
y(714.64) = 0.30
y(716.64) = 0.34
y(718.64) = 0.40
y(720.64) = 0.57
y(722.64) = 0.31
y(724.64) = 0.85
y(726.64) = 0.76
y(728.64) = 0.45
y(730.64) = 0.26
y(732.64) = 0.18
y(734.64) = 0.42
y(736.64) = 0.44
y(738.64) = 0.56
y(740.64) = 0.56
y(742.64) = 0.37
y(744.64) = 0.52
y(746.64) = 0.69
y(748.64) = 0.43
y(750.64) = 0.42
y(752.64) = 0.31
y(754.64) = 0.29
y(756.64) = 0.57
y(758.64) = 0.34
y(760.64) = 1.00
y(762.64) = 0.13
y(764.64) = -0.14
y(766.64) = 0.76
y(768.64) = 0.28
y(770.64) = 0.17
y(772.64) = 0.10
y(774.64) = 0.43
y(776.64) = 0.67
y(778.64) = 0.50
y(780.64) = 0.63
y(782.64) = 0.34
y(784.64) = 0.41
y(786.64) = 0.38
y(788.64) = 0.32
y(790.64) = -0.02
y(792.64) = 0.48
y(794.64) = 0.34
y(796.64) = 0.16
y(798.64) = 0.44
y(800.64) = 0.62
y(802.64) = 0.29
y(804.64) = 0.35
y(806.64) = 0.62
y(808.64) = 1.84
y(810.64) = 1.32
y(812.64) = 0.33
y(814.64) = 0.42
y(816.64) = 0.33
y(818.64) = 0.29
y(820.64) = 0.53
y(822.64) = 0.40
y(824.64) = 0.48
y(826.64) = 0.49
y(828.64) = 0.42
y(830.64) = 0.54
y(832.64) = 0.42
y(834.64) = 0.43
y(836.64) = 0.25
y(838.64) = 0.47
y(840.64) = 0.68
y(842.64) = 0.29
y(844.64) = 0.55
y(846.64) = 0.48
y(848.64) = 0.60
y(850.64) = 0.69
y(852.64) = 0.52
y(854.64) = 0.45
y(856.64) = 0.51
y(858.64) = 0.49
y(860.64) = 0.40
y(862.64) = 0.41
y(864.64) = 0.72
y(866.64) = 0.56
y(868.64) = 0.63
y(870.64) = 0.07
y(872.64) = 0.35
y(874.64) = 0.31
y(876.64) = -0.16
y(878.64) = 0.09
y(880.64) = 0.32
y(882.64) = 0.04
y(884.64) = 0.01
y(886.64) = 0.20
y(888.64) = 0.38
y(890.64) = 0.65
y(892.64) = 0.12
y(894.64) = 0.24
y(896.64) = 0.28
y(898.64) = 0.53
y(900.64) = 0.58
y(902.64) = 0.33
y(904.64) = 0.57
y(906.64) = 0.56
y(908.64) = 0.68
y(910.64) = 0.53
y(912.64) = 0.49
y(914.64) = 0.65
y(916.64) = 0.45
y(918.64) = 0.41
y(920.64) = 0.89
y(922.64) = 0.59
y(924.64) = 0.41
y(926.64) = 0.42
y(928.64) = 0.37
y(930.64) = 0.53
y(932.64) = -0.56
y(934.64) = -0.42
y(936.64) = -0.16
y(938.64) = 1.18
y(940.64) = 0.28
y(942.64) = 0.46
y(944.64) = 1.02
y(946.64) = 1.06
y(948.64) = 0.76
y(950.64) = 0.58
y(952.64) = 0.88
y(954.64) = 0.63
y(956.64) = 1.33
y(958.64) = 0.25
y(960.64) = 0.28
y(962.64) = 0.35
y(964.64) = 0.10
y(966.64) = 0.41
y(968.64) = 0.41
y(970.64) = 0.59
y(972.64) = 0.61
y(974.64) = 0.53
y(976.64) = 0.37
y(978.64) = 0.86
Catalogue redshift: 1.171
